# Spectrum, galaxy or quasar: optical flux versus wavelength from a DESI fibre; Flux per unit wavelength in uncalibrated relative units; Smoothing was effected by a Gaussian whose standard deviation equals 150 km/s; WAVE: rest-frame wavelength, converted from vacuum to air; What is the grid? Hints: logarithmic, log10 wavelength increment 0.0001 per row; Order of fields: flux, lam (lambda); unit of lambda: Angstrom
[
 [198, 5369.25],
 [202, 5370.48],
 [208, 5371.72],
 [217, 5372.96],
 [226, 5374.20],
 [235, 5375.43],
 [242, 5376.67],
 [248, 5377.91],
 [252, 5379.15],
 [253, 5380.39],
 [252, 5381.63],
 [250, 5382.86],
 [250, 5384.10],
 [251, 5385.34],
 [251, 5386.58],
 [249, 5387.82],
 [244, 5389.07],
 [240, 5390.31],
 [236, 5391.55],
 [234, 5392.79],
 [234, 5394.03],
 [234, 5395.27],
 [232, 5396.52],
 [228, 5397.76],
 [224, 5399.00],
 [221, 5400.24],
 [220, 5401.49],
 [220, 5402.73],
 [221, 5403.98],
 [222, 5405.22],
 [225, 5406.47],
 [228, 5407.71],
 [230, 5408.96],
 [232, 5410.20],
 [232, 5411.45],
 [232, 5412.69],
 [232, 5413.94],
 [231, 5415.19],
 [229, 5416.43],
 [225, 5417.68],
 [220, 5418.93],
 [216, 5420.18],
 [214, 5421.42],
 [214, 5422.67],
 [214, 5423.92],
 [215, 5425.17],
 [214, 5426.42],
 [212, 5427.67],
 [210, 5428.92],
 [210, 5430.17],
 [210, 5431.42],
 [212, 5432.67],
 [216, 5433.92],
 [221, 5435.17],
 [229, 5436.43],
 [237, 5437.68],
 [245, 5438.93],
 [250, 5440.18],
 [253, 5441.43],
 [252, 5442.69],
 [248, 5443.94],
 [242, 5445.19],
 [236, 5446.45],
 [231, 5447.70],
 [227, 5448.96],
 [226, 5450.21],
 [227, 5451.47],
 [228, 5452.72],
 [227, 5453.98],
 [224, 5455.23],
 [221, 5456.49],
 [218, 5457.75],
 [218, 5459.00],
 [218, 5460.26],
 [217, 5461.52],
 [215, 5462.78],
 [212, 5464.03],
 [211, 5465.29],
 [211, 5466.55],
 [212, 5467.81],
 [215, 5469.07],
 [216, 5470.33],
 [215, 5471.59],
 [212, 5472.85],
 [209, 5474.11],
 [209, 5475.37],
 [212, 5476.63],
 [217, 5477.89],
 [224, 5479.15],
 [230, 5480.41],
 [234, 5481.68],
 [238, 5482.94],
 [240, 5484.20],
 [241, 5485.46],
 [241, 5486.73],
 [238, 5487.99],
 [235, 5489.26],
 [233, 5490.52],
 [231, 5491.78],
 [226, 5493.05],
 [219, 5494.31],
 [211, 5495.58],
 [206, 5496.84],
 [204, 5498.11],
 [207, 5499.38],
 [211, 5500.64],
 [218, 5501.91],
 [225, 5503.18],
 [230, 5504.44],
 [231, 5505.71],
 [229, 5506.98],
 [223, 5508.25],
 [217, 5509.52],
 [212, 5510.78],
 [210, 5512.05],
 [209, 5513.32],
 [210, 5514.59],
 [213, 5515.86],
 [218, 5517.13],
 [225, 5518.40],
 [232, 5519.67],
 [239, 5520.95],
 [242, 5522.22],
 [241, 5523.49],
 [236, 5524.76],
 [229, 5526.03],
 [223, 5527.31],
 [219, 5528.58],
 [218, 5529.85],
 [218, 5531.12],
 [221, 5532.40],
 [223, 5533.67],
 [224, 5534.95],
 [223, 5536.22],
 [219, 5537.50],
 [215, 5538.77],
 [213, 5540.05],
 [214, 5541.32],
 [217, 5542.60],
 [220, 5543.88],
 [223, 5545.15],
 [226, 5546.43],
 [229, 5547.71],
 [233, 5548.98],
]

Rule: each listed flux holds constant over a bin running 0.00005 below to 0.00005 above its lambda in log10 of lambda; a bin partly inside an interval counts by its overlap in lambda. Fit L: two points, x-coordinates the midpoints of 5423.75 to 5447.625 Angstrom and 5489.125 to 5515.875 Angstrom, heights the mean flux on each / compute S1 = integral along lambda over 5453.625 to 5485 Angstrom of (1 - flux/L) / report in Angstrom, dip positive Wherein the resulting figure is 0.6 Angstrom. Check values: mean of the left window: 228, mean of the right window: 219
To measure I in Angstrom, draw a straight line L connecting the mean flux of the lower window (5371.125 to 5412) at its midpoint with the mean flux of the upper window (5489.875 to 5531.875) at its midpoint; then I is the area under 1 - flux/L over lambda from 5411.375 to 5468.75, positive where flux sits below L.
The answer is 1.3 Angstrom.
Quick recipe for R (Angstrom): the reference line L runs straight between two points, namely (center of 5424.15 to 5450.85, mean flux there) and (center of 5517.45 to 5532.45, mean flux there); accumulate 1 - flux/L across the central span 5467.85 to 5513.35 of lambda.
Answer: 1.35 Angstrom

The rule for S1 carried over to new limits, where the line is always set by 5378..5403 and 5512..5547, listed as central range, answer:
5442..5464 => 0.4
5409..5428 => 1.1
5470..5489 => 0.2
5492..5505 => 0.6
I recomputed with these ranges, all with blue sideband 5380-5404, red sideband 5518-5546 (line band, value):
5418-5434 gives 1.40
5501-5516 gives 0.50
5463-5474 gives 0.83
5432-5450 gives -0.20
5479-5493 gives -0.39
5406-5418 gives 0.29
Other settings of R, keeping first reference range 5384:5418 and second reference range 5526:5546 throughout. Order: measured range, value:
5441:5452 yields -0.48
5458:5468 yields 0.53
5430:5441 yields 0.11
